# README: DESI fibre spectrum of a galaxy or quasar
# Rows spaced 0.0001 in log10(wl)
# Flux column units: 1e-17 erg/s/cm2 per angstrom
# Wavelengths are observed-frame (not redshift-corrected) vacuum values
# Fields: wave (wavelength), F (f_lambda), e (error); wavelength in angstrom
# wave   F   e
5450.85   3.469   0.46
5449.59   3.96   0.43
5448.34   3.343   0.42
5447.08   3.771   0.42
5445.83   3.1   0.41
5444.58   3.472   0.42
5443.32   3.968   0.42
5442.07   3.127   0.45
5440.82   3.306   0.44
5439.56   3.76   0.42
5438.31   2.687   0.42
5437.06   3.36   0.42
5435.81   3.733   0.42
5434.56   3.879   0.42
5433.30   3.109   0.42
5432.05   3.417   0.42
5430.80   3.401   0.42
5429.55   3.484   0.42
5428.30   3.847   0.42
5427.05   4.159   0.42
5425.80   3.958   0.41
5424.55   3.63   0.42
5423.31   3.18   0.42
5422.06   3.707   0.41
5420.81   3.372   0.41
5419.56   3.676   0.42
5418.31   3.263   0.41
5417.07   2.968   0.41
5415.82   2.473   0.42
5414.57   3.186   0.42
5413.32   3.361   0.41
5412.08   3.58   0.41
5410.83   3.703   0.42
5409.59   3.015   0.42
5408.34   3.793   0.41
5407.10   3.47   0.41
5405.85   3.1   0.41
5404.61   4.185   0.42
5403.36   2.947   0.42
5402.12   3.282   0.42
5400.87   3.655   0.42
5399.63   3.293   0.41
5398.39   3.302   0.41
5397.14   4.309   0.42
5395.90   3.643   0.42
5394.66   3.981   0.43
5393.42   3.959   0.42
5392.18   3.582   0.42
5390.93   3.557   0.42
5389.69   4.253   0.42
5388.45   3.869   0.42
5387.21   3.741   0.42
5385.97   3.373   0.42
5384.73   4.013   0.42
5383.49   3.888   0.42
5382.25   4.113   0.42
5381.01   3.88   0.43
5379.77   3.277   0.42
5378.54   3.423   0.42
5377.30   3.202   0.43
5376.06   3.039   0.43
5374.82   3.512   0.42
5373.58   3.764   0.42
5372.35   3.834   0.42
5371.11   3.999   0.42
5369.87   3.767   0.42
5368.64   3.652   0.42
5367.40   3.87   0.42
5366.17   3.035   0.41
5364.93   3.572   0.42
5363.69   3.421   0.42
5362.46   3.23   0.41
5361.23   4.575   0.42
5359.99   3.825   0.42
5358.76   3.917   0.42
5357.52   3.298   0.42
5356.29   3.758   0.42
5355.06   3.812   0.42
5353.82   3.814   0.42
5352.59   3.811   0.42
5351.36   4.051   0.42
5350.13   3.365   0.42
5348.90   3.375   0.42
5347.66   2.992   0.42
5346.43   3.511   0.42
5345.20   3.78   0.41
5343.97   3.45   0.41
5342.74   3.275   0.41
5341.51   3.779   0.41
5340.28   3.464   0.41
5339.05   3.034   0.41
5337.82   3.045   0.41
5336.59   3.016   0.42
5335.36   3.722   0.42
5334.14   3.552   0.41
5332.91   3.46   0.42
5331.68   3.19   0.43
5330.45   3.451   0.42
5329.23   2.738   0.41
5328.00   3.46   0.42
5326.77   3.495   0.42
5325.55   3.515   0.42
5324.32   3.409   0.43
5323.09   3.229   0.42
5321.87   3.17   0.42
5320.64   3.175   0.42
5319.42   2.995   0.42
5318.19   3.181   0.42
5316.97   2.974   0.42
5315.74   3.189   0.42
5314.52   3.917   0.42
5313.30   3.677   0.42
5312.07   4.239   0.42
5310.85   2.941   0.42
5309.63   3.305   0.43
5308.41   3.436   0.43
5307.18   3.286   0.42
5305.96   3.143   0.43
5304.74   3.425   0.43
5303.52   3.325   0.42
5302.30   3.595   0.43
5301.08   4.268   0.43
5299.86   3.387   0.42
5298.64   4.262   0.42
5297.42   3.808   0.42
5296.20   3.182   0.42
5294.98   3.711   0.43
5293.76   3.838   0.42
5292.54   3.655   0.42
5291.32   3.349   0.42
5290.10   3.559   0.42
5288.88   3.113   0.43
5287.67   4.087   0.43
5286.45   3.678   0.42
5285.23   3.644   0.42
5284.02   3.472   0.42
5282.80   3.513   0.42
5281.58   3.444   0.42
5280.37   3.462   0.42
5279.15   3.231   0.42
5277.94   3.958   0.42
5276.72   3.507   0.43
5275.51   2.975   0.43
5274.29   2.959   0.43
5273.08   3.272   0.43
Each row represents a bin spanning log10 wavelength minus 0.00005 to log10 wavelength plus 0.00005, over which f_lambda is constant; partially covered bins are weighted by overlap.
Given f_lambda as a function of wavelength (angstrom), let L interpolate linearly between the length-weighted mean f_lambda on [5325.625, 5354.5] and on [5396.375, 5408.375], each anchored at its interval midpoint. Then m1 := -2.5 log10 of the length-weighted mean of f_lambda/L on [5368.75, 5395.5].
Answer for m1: -0.07 mag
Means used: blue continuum 3.43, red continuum 3.52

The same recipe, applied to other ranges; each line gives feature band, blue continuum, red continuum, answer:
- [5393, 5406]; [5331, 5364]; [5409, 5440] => -0.046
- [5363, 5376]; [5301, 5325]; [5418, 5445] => -0.052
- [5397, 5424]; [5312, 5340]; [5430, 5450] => 0.012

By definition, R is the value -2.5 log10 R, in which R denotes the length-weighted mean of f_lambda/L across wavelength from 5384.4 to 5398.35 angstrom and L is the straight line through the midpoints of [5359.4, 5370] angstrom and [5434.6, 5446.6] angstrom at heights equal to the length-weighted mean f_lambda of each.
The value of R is -0.07 mag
